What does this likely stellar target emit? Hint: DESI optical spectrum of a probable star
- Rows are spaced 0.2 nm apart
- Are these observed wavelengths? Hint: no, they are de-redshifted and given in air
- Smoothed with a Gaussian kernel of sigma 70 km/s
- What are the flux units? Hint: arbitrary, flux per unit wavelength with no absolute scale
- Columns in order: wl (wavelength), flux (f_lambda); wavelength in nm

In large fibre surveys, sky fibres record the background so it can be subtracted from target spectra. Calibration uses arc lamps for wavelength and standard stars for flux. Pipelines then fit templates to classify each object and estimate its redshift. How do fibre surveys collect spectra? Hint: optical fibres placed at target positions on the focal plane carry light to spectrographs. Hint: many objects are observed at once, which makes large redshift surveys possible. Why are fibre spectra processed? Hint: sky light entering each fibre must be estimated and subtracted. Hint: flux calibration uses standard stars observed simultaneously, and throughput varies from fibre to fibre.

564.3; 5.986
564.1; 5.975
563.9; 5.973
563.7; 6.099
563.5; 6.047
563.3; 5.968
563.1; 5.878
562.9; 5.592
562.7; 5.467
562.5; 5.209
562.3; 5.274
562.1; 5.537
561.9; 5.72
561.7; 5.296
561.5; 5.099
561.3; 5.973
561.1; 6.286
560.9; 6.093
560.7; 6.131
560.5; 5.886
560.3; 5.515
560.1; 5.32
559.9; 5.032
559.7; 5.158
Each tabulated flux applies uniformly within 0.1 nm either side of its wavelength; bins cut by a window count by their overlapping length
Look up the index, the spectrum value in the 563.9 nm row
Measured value 5.973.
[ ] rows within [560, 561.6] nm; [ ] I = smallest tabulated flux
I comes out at 5.099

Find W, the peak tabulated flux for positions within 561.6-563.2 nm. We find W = 5.878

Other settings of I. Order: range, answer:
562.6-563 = 5.467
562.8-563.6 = 5.592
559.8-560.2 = 5.032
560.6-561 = 6.093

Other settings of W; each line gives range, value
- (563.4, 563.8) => 6.099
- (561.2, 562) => 5.973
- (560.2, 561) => 6.131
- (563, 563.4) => 5.968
